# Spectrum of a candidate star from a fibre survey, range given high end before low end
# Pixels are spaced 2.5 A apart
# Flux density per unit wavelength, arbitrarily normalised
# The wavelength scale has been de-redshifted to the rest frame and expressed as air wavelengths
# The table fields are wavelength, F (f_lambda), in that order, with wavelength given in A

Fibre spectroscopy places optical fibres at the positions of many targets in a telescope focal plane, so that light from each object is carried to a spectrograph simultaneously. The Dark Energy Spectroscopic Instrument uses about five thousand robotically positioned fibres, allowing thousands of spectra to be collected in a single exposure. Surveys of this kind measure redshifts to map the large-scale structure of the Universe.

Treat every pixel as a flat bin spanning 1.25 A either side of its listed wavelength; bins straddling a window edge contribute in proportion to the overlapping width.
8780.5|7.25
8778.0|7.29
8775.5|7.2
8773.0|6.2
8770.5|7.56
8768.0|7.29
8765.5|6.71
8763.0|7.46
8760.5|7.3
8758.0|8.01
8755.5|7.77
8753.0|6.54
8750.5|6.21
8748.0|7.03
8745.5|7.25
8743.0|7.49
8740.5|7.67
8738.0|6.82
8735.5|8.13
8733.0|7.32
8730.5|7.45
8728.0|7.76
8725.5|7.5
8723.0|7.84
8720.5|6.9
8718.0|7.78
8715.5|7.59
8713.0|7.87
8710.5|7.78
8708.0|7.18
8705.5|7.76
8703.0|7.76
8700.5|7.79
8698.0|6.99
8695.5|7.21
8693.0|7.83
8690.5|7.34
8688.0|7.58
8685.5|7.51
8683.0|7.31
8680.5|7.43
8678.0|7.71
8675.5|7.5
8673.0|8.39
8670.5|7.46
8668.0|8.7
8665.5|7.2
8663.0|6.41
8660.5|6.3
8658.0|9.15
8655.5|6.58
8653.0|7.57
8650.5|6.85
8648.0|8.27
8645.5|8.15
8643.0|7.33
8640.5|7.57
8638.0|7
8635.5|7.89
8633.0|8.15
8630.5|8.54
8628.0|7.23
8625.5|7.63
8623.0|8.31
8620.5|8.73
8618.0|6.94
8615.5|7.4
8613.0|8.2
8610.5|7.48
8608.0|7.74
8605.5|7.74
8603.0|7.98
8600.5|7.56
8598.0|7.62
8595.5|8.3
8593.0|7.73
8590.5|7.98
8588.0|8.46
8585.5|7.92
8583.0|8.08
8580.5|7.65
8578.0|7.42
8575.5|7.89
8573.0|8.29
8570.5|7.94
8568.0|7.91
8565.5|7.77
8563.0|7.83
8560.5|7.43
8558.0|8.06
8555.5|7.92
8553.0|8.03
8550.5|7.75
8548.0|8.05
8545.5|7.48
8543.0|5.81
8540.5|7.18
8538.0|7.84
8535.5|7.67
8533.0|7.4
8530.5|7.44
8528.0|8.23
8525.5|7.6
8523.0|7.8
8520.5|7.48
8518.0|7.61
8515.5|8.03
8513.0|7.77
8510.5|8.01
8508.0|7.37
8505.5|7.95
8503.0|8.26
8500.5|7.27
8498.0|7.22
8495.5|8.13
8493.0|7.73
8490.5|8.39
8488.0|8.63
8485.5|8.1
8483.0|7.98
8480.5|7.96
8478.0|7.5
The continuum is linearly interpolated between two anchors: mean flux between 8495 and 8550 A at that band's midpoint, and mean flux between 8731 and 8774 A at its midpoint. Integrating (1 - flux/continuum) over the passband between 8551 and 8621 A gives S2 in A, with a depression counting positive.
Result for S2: -3.2 A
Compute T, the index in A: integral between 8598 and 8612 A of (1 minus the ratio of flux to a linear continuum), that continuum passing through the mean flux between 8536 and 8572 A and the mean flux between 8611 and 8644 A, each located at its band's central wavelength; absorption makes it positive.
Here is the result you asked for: 0.0 A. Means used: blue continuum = 7.65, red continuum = 7.76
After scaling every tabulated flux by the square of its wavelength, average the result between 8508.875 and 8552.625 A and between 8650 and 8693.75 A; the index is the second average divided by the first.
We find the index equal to 1.0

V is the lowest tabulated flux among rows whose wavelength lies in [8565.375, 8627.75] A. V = 6.94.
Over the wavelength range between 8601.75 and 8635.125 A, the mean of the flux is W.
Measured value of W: 7.85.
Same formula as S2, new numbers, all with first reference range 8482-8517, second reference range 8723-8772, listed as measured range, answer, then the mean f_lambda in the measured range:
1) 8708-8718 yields -0.35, 7.68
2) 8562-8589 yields -0.64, 7.92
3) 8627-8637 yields -0.45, 7.95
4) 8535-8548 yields 0.94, 7.25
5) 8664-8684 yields -0.51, 7.7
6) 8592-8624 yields -0.67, 7.82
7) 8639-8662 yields 0.16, 7.51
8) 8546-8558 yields -0.20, 7.92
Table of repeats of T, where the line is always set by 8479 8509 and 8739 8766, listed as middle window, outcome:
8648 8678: -0.2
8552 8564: -0.2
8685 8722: -0.8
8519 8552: 1.2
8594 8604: -0.3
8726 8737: -0.5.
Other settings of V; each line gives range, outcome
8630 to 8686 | 6.3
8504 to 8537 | 7.37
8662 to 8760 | 6.21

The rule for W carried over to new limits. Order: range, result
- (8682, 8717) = 7.54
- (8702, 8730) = 7.61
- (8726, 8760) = 7.34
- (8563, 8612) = 7.87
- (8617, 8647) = 7.8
